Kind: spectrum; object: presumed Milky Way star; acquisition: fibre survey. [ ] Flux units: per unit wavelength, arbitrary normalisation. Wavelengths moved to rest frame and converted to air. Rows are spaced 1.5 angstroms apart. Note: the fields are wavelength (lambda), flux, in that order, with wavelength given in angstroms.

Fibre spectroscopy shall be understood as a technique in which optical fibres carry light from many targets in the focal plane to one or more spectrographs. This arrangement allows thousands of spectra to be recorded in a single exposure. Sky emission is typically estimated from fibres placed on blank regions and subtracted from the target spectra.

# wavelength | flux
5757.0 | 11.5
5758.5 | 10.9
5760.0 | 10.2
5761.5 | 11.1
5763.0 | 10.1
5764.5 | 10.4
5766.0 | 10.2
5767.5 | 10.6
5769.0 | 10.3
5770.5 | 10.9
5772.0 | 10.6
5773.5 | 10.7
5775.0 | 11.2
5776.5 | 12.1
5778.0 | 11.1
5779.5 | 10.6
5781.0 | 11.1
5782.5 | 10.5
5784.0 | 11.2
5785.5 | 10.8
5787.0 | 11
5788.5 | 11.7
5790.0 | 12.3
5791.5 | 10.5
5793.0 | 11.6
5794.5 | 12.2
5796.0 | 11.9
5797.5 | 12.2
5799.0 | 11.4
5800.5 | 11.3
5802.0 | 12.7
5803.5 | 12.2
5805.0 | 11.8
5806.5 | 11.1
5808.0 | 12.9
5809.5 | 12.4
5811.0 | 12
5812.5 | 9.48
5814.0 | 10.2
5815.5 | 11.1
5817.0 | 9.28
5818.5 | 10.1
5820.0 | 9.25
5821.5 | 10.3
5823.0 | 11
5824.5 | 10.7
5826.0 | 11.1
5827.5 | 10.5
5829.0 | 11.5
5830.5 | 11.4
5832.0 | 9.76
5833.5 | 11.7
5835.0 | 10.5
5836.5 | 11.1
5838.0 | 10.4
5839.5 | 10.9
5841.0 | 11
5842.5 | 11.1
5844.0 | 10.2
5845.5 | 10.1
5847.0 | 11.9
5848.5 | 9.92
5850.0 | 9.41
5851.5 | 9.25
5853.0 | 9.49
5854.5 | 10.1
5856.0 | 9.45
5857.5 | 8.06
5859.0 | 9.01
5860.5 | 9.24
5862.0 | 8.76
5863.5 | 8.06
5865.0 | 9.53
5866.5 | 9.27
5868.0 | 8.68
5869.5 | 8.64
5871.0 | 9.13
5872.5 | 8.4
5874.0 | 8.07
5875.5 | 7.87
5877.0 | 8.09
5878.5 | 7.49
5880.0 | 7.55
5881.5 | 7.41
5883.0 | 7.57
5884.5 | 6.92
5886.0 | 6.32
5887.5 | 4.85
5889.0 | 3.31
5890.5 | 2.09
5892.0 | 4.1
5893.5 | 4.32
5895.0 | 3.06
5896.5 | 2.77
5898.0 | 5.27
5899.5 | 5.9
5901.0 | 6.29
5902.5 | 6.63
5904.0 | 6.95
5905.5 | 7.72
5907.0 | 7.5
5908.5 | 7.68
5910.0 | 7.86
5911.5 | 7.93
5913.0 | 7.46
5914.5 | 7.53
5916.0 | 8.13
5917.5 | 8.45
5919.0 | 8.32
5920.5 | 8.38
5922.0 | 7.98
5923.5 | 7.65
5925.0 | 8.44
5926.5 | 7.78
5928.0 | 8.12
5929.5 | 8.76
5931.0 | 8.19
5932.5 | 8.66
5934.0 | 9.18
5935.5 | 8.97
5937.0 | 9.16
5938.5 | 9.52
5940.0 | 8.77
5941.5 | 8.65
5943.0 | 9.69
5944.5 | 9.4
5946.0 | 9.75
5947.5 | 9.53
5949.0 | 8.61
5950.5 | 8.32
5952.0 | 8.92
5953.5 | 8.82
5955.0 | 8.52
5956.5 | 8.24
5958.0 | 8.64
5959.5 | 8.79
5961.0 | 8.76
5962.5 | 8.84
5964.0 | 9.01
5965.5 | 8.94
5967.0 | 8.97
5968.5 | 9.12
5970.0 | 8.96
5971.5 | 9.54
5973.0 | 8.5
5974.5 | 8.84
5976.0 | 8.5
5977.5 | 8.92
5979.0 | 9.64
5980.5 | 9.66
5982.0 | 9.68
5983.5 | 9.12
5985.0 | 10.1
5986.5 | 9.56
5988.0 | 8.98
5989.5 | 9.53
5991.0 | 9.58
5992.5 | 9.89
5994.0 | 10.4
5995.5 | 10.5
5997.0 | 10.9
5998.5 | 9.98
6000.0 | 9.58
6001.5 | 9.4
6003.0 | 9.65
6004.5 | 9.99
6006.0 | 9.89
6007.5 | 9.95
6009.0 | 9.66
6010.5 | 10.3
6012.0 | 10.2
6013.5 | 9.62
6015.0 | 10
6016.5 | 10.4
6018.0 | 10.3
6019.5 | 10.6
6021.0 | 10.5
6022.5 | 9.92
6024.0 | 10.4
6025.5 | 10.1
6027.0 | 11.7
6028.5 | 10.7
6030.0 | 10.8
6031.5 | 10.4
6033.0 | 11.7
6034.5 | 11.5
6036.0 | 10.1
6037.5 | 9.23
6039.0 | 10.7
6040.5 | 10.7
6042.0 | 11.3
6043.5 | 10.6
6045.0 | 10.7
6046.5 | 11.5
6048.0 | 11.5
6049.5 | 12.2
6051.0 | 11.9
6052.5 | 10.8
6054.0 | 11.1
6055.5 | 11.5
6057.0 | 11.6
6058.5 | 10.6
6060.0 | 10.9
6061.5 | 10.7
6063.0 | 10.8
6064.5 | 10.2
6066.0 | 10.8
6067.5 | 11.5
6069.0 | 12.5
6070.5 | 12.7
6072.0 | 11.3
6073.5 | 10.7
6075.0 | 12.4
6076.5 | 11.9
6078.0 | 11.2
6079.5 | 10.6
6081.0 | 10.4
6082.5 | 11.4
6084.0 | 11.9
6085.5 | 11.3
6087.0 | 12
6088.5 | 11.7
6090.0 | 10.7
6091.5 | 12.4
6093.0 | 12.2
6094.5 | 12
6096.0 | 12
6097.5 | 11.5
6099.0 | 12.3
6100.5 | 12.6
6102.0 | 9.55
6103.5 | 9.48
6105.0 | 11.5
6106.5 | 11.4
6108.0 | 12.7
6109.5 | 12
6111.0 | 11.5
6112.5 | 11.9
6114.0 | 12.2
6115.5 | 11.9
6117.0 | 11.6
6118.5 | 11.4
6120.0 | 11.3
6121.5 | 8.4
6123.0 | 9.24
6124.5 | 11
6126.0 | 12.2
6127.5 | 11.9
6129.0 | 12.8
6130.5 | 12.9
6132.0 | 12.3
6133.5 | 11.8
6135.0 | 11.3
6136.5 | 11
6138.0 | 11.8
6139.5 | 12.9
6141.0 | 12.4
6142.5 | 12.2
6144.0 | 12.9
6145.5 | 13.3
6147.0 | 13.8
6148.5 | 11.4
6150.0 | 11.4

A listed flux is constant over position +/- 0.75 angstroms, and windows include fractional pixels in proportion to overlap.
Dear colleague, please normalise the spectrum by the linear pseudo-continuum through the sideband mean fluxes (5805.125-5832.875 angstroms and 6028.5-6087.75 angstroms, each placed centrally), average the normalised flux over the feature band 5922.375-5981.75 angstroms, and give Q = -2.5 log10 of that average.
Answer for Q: 0.236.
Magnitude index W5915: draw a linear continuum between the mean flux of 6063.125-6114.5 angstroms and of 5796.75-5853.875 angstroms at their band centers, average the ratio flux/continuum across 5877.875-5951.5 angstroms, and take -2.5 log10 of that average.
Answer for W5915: 0.44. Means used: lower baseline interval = 10.9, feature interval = 7.37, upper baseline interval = 11.5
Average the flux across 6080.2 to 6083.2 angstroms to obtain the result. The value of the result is 10.9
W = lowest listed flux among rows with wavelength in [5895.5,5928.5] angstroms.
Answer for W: 2.77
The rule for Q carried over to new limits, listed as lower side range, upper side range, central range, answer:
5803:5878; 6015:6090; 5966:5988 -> 0.16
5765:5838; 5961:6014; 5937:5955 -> 0.09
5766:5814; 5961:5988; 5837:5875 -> 0.11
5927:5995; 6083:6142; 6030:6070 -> -0.05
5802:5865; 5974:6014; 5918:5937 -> 0.19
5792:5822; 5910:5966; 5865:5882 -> 0.19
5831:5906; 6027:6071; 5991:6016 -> 0.04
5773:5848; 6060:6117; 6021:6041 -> 0.08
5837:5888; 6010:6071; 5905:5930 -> 0.19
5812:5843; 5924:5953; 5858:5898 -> 0.38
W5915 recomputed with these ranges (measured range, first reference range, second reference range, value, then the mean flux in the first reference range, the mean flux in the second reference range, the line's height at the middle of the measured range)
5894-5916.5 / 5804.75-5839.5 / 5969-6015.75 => 0.49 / 10.8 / 9.64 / 10.3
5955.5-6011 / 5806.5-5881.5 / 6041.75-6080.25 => 0.15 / 9.89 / 11.3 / 10.8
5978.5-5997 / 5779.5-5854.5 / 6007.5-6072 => 0.11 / 11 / 10.8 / 10.9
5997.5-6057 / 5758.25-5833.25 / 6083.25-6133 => 0.09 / 11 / 11.6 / 11.4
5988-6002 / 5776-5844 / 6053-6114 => 0.14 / 11.1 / 11.4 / 11.3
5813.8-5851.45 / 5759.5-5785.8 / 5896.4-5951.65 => -0.09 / 10.8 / 8.07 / 9.7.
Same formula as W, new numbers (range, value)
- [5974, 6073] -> 8.5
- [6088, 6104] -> 9.48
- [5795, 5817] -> 9.28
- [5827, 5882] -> 7.41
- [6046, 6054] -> 10.8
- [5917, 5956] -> 7.65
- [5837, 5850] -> 9.41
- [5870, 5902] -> 2.09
